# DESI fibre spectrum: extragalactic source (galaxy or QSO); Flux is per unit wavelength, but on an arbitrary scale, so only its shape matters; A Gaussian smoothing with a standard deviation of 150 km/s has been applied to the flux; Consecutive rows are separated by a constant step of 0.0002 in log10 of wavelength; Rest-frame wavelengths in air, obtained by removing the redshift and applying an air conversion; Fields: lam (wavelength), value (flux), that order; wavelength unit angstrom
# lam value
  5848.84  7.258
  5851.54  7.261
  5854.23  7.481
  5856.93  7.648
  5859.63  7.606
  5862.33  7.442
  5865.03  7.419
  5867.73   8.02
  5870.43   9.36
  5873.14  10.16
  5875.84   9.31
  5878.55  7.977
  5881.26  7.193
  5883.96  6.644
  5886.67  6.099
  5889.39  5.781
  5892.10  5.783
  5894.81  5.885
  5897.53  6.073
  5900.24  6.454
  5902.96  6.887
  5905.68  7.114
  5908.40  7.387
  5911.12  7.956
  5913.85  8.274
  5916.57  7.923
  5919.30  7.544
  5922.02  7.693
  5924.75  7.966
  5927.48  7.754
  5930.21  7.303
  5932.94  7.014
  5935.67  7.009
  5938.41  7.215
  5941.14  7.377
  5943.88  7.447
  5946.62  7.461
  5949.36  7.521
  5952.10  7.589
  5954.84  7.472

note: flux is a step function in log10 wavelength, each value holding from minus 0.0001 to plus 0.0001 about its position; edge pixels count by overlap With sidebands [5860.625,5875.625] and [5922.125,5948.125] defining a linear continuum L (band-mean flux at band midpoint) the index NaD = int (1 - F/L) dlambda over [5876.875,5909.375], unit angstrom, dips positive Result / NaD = 5.9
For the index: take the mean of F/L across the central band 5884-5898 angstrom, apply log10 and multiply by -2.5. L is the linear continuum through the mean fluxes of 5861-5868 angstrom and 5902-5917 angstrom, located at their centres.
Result 0.26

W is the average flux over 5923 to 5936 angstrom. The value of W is 7.45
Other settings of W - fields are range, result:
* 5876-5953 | 7.19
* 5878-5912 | 6.66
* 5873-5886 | 7.97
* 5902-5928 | 7.66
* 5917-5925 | 7.72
